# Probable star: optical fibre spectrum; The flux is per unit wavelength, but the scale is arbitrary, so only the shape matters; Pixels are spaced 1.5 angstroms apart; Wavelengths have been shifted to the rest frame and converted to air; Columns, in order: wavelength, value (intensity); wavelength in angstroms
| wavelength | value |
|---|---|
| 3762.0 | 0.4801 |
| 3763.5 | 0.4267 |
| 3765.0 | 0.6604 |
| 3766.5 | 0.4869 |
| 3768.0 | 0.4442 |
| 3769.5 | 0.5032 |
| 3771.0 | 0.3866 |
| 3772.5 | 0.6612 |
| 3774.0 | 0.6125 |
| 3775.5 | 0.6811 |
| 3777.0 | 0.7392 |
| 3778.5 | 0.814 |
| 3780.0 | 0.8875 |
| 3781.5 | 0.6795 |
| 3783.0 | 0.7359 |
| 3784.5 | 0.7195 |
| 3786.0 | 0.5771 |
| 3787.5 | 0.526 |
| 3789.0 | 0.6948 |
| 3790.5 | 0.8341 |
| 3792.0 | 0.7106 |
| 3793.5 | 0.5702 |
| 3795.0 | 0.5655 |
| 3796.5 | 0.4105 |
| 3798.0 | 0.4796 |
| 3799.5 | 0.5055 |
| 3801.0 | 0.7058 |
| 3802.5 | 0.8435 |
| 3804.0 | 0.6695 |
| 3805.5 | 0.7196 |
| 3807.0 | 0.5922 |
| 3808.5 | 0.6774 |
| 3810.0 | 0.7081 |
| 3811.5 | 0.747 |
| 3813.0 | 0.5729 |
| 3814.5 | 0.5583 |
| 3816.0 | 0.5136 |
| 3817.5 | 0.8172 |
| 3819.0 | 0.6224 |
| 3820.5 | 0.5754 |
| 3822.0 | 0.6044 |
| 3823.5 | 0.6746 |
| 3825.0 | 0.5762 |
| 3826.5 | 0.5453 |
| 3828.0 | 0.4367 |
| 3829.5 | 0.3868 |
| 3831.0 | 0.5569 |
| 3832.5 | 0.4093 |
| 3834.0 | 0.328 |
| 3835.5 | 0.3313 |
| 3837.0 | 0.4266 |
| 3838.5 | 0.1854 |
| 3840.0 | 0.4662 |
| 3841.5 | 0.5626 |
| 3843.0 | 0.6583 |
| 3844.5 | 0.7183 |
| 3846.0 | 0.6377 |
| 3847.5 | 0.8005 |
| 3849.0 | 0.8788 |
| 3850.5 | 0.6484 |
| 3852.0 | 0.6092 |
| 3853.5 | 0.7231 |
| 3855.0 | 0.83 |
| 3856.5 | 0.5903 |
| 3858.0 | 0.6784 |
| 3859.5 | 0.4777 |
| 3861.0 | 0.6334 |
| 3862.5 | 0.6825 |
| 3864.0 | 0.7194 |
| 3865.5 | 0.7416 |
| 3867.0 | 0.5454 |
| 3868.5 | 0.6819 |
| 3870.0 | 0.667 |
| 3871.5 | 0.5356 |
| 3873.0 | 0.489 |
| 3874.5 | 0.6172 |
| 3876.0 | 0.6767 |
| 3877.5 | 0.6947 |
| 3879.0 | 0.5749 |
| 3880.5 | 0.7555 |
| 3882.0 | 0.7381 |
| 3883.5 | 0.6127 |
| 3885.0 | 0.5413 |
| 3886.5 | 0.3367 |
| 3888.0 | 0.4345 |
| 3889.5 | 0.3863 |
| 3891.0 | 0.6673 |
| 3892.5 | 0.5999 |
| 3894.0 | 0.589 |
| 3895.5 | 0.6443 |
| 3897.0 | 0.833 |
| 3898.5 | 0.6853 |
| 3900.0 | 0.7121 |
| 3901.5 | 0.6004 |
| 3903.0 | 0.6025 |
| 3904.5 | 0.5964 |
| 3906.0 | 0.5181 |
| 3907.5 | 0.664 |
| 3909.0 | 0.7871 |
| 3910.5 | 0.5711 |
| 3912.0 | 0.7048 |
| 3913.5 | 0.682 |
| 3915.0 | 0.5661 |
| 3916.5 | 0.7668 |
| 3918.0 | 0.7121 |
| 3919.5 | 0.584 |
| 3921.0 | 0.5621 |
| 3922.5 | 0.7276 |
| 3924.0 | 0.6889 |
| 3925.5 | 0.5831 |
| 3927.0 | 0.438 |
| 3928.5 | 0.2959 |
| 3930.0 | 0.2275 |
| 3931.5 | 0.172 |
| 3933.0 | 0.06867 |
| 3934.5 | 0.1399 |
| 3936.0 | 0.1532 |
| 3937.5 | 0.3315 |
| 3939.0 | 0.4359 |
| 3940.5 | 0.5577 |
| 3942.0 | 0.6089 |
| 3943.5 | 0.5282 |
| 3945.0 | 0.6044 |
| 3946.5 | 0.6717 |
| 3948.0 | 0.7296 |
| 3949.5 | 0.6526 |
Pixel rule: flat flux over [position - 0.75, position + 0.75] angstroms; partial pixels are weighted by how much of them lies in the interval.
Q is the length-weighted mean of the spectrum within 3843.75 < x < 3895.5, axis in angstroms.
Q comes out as 0.633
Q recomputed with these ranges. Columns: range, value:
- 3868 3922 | 0.622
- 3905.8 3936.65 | 0.506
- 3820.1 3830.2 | 0.542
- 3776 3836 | 0.617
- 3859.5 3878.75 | 0.632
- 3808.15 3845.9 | 0.547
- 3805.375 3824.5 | 0.642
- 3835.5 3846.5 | 0.507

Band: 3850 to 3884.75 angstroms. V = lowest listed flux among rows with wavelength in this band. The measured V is 0.4777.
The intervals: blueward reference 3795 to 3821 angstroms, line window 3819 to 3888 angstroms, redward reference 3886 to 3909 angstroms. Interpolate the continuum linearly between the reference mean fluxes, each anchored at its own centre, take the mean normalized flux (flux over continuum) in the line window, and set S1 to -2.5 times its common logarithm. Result 0.05 mag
